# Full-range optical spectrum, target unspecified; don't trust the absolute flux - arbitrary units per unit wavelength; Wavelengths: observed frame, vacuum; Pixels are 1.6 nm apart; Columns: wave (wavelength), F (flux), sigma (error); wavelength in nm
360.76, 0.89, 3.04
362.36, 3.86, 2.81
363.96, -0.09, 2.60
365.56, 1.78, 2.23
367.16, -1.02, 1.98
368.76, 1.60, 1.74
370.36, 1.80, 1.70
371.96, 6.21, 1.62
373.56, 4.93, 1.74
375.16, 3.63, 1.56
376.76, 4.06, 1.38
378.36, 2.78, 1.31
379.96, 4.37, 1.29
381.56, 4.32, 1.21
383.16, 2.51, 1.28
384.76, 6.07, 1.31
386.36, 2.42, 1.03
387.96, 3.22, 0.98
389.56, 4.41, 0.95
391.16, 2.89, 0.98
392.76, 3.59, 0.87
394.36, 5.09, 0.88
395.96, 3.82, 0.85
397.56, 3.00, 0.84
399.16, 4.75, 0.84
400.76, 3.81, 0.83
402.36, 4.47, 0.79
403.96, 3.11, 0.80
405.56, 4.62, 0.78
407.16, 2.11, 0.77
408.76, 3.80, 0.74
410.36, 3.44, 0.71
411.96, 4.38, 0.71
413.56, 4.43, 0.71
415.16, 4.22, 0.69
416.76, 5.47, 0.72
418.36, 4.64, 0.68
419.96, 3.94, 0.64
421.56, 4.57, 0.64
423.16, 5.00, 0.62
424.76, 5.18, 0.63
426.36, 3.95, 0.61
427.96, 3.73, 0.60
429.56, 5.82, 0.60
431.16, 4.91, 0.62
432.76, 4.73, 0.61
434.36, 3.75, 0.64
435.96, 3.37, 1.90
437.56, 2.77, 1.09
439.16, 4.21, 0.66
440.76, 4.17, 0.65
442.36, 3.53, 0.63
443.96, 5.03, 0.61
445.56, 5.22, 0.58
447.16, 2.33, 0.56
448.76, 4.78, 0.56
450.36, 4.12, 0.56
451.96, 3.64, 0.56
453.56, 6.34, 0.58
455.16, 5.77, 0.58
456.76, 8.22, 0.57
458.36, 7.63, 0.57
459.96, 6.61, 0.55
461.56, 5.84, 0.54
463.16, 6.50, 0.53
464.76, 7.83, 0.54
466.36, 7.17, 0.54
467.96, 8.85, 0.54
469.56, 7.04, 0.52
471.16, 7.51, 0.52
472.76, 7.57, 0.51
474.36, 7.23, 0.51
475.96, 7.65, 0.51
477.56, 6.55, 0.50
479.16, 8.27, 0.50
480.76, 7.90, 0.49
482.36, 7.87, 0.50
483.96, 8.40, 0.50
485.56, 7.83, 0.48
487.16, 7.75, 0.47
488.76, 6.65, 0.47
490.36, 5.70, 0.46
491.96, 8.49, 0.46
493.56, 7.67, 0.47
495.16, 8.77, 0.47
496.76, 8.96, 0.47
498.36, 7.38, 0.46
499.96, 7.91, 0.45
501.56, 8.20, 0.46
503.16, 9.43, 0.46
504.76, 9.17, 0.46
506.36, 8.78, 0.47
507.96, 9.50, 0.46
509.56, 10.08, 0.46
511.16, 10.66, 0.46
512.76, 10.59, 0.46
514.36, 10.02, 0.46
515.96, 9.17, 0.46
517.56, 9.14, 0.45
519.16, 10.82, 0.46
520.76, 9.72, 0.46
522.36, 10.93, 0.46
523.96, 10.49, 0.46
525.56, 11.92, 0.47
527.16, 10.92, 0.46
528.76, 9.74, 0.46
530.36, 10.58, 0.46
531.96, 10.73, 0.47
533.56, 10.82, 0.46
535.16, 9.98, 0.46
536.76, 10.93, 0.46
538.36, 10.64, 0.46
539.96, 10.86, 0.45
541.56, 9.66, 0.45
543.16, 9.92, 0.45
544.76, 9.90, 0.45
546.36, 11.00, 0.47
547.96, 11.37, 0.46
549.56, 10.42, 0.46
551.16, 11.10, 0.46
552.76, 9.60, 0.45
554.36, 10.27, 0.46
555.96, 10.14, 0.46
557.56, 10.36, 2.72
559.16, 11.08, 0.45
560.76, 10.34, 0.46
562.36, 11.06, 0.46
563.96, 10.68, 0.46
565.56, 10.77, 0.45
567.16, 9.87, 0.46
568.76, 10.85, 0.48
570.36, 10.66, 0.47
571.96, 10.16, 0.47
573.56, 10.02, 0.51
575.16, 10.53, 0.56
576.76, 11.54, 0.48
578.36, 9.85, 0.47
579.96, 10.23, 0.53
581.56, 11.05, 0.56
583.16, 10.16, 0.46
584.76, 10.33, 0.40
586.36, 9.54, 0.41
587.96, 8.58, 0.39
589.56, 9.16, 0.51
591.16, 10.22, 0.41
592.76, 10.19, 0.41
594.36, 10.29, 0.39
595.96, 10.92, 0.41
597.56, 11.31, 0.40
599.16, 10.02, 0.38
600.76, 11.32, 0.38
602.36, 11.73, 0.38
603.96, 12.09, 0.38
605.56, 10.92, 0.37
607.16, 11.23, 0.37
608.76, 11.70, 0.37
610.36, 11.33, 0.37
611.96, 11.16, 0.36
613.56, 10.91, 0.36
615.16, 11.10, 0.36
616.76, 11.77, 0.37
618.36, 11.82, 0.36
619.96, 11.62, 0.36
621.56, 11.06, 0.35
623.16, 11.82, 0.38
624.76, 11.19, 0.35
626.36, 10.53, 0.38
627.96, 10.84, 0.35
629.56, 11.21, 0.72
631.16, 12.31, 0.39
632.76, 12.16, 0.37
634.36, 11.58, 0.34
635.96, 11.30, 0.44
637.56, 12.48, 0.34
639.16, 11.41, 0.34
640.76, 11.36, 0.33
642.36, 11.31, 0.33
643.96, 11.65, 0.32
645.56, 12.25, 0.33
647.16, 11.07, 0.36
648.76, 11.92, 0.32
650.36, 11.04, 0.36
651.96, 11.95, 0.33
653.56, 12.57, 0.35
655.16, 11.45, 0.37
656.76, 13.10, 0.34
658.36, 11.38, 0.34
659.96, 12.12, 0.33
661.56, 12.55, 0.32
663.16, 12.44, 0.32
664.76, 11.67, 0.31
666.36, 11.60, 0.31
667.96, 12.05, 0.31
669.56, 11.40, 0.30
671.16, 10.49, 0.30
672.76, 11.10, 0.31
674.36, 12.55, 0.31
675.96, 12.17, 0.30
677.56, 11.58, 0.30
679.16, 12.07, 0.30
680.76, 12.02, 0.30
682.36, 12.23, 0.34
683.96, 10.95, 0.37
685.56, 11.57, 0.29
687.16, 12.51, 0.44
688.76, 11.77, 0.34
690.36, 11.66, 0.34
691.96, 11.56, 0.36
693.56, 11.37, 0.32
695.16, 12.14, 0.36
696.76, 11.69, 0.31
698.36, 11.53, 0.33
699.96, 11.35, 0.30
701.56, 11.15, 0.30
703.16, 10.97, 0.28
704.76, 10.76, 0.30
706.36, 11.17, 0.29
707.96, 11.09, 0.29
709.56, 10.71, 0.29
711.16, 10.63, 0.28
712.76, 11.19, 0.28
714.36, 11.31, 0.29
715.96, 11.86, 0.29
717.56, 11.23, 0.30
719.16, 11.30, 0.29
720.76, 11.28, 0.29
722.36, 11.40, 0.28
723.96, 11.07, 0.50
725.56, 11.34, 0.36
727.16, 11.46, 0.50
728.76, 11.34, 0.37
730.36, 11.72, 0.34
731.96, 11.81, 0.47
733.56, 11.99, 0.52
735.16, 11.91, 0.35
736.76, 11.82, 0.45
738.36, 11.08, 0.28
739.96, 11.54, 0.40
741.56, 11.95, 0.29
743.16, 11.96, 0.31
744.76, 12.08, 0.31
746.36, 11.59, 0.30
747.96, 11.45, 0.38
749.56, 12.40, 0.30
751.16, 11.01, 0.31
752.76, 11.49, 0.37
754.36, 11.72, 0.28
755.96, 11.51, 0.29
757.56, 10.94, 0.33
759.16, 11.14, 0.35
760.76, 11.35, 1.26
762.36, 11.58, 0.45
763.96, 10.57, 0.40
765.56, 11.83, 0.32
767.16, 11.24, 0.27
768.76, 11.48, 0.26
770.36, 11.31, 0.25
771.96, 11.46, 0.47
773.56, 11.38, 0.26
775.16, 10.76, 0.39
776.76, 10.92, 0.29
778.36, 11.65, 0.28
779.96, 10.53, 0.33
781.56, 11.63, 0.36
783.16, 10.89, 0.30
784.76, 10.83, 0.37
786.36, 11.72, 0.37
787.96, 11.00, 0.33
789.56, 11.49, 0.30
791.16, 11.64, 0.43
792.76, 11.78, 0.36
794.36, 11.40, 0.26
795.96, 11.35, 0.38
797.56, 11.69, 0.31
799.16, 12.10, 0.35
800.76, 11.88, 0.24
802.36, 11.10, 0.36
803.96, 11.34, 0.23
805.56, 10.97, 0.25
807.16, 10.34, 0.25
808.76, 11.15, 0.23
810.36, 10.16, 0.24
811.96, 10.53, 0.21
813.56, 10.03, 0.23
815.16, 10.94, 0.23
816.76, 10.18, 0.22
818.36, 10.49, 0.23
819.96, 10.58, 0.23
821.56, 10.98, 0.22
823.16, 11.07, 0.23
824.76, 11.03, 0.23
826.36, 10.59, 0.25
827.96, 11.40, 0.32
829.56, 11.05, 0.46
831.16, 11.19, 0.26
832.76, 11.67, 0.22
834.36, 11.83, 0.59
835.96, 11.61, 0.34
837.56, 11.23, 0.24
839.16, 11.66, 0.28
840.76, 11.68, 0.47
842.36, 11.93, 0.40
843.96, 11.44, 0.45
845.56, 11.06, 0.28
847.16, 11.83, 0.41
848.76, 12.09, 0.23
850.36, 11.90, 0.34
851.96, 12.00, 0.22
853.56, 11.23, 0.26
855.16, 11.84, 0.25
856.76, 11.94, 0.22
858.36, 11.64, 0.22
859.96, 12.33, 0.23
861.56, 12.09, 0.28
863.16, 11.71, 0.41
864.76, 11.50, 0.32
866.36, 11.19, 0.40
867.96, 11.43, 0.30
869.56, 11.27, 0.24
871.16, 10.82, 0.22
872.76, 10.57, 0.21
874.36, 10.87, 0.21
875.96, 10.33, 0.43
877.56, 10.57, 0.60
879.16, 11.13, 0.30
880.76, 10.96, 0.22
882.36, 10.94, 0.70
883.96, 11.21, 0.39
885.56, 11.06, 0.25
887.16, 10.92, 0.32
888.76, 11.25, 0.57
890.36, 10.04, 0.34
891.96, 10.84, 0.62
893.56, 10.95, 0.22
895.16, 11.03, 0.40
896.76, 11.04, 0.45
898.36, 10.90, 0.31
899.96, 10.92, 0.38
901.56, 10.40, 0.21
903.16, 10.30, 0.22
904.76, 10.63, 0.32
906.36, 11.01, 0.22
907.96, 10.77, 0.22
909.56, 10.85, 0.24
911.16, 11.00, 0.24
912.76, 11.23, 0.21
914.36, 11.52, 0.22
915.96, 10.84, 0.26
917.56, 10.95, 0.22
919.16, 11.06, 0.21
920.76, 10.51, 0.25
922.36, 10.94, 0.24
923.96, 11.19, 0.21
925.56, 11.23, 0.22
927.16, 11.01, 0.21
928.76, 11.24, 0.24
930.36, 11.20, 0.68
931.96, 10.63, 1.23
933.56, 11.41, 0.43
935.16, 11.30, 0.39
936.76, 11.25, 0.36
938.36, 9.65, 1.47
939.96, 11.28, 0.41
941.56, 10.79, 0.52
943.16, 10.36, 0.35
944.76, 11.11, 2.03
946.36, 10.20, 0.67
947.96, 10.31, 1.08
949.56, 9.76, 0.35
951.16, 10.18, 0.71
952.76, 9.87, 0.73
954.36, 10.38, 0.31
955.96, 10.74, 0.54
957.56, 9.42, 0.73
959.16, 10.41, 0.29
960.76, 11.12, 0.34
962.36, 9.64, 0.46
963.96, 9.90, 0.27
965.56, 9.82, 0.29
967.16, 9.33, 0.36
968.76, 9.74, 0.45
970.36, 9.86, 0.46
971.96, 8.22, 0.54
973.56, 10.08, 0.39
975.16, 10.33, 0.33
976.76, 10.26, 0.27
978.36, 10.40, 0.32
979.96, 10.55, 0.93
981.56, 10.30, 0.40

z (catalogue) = 0.14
